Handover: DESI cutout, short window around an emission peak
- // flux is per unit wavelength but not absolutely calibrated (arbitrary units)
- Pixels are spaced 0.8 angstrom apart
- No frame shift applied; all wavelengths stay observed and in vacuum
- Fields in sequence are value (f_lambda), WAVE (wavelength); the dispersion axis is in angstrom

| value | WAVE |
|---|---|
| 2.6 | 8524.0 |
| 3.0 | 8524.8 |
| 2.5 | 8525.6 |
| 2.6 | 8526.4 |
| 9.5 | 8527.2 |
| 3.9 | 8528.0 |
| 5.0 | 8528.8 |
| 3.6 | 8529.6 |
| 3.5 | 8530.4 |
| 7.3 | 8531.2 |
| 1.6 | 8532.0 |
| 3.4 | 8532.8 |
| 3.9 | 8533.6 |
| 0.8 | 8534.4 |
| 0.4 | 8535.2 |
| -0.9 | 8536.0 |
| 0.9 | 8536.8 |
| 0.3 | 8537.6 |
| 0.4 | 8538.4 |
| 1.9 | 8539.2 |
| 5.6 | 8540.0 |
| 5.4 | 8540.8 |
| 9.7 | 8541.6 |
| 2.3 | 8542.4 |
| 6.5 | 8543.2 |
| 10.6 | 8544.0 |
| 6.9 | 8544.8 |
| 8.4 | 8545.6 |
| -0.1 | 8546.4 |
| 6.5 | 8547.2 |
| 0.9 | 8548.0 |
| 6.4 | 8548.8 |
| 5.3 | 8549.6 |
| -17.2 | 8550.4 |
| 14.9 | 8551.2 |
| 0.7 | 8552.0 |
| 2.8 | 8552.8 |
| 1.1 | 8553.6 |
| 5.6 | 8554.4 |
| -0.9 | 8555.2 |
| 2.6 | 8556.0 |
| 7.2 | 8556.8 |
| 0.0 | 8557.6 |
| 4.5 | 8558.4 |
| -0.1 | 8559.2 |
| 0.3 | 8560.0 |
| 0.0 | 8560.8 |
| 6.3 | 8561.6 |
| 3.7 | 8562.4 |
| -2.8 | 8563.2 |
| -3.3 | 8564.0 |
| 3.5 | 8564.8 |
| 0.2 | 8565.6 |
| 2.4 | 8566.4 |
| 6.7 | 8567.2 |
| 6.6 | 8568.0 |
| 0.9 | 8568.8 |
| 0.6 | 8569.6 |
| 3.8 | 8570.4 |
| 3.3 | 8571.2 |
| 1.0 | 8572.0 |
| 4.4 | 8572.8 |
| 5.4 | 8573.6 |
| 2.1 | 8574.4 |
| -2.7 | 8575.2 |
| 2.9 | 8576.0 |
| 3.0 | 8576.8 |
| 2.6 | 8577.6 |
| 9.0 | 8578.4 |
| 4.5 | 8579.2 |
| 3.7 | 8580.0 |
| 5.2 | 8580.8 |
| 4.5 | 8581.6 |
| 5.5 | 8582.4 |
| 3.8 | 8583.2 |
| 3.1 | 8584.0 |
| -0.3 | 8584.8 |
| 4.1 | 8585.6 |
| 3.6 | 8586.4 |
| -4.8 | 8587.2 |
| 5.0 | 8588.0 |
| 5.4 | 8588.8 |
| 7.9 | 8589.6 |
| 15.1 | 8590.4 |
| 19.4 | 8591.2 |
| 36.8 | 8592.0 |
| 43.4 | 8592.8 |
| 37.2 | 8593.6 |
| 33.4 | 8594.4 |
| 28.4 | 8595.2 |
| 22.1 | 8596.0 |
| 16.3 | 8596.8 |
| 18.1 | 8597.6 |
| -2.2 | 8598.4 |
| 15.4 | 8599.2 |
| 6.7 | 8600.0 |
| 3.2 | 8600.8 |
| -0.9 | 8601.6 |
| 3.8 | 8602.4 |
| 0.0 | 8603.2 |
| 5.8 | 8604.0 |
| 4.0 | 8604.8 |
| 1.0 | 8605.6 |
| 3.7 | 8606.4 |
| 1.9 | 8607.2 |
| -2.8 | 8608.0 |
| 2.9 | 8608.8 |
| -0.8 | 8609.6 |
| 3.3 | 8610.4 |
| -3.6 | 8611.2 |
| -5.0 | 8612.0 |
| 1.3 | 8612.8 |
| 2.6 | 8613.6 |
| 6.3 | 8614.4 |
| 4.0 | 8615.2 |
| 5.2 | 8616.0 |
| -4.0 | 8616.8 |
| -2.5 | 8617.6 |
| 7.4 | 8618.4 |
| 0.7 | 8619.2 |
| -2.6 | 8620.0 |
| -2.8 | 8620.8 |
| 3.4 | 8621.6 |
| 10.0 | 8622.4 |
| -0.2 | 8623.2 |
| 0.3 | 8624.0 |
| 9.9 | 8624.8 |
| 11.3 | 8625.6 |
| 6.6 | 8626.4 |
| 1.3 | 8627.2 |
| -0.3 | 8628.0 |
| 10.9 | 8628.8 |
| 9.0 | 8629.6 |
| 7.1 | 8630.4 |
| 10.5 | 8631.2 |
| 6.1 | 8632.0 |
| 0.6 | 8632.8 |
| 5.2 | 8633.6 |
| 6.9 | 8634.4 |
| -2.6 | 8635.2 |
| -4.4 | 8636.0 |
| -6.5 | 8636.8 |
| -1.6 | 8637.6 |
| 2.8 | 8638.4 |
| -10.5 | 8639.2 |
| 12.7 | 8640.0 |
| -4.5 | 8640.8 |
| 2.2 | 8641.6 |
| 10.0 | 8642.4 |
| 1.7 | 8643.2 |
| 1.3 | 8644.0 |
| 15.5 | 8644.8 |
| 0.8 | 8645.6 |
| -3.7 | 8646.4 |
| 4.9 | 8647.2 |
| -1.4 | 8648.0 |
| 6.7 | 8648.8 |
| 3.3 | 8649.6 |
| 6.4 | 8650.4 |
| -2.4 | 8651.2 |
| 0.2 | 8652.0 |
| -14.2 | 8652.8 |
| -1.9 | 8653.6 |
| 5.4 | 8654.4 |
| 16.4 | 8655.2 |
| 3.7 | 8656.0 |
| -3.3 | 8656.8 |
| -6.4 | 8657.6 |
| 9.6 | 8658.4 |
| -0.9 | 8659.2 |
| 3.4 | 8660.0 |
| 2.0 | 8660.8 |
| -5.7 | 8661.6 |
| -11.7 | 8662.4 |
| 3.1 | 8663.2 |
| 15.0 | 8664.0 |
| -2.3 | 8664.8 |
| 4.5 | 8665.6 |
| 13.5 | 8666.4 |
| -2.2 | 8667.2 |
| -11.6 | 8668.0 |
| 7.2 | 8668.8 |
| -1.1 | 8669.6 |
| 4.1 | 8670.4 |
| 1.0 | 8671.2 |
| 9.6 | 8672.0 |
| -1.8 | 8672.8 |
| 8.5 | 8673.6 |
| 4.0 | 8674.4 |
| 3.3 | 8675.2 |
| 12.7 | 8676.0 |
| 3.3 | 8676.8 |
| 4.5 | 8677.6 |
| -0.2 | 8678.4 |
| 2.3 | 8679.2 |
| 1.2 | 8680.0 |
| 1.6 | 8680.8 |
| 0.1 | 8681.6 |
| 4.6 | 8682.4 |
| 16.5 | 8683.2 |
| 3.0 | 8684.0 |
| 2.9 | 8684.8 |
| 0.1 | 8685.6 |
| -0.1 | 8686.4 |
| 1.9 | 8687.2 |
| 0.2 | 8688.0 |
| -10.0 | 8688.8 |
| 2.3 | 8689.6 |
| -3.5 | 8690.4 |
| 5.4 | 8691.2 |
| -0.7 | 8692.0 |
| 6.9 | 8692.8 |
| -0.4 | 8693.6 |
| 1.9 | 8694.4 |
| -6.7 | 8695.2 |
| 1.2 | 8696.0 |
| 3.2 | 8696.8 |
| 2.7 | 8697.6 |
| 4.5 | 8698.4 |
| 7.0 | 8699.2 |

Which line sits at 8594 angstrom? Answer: H-beta 4861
